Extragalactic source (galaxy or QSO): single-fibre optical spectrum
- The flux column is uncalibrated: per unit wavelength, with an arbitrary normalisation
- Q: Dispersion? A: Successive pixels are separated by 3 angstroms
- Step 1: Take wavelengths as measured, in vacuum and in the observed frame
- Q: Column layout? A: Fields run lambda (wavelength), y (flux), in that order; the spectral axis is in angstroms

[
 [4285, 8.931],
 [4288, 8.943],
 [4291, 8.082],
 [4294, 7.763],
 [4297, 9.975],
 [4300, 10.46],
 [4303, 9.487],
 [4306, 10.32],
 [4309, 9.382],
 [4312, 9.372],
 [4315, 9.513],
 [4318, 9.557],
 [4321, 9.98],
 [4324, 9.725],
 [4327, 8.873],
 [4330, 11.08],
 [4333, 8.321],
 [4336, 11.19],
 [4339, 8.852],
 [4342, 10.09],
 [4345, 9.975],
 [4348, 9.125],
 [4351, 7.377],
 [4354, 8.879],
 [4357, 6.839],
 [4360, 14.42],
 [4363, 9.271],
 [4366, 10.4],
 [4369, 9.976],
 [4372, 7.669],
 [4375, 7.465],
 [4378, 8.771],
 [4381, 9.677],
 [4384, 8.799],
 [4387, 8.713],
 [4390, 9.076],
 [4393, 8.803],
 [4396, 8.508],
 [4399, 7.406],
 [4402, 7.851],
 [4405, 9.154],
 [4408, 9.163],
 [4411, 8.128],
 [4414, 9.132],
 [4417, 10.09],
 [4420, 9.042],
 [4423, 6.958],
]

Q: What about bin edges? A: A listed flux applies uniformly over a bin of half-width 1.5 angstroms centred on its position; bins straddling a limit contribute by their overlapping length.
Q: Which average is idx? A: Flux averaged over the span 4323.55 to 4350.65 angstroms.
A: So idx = 9.59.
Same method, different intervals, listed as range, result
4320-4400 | 9.24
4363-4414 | 8.75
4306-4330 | 9.64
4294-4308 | 9.79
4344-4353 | 8.76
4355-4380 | 9.35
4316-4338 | 9.79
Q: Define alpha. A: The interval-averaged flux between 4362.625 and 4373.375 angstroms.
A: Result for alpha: 9.35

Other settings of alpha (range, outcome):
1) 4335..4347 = 9.94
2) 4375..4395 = 8.85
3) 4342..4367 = 9.55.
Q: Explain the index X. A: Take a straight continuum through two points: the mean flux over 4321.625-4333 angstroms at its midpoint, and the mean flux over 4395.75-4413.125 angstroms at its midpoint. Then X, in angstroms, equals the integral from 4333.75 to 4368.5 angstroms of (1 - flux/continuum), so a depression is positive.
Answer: -1.4 angstroms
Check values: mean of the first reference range 9.69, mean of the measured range 9.65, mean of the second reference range 8.39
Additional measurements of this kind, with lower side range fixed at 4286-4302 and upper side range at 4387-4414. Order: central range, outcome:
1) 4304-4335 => -2.4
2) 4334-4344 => -1.3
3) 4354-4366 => -1.8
